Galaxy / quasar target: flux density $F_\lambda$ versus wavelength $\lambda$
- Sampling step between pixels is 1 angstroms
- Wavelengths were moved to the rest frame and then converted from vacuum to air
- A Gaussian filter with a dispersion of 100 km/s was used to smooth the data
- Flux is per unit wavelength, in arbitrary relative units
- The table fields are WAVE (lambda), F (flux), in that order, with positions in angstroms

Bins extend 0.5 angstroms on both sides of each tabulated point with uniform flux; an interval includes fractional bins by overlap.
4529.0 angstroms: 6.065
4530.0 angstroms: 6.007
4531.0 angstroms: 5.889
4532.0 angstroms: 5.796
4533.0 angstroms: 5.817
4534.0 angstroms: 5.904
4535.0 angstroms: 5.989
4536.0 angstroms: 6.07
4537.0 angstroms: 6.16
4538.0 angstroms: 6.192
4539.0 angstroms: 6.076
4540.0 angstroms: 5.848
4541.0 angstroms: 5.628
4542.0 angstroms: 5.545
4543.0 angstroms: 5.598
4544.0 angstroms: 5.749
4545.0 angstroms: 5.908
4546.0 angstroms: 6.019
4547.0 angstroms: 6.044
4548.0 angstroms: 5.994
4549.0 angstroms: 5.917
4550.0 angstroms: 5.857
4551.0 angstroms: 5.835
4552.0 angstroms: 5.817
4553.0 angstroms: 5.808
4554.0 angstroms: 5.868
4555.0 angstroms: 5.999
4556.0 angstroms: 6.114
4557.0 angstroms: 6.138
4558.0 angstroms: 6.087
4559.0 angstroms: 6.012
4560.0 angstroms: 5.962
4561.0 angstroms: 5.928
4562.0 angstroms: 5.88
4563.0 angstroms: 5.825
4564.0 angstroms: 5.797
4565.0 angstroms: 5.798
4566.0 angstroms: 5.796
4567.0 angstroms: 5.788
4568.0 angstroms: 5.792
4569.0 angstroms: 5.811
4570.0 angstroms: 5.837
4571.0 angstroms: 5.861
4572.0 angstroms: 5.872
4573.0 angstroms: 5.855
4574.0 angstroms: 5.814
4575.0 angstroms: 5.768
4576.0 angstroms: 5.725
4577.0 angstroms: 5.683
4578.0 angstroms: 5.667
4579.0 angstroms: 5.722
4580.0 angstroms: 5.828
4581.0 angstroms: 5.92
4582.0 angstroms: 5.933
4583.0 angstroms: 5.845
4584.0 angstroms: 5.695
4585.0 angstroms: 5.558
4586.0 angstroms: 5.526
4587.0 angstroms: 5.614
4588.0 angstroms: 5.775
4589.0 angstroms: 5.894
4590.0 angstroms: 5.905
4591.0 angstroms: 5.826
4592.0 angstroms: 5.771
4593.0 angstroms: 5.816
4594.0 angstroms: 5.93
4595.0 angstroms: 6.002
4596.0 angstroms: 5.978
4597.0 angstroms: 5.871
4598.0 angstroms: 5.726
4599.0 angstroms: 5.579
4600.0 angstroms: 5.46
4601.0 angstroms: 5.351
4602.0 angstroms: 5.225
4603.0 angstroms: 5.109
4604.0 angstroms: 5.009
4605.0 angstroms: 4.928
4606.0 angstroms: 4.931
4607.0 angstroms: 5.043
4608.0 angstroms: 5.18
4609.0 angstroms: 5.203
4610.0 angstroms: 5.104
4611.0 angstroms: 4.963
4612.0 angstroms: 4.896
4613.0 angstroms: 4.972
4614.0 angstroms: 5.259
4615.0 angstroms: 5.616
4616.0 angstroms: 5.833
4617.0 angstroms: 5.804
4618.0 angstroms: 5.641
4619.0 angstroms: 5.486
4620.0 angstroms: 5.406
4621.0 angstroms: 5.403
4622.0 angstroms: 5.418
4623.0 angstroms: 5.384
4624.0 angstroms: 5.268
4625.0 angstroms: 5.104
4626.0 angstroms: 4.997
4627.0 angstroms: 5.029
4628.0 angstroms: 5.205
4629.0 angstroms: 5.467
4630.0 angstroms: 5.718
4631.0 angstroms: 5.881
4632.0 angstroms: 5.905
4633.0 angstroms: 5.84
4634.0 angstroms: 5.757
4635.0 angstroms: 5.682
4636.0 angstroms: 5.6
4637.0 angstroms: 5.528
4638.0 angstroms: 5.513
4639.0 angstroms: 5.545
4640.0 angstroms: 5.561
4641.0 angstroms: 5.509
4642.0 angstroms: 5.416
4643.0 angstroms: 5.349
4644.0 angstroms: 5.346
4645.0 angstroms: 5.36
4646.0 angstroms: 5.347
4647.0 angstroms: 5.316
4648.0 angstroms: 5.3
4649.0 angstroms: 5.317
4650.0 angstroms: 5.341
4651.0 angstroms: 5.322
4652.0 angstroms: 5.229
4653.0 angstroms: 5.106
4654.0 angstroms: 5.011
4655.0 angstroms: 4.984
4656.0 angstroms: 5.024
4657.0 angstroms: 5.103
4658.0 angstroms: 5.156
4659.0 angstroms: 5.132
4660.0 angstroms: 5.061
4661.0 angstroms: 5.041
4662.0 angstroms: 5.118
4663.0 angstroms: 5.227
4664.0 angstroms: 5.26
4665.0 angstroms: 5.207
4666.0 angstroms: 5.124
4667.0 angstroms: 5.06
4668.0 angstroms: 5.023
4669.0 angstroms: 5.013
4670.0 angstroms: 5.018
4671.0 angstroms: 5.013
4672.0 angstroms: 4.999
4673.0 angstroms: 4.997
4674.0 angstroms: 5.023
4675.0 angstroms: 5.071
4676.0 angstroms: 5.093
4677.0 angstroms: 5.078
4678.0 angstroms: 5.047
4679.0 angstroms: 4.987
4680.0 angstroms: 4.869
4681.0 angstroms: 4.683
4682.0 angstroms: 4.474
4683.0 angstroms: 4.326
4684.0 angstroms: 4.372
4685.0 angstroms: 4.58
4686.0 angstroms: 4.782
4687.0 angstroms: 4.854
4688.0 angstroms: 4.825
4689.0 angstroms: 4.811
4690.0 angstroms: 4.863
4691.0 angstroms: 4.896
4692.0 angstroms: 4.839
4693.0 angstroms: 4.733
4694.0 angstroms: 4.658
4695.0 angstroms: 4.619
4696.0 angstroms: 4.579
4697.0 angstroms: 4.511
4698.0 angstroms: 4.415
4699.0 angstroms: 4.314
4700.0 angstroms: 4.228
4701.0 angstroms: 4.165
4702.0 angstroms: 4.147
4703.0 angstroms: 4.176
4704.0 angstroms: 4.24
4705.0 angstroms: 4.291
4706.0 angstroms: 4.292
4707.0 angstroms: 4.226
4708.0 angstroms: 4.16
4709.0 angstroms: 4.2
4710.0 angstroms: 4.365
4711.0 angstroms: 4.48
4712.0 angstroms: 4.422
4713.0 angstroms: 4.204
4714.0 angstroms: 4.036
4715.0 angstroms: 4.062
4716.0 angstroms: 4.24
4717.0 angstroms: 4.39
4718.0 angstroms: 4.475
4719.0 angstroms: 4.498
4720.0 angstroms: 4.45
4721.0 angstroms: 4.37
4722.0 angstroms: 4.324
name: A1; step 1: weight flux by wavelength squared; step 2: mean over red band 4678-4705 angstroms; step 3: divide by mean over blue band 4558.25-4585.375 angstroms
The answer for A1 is 0.8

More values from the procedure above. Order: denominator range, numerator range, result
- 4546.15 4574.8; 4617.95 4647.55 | 0.96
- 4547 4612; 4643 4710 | 0.89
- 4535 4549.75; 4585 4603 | 0.99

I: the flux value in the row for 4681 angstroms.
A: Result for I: 4.683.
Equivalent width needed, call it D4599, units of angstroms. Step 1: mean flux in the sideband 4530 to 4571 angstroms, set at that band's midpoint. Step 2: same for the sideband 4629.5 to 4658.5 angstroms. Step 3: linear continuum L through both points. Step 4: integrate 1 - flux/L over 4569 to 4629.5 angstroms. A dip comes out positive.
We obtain 1.30 angstroms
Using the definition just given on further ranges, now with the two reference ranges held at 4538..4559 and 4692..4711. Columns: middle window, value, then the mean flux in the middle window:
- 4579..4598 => -1.1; 5.81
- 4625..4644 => -1.8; 5.51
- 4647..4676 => -2.1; 5.12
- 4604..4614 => 0.5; 5.04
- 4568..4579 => -0.3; 5.79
